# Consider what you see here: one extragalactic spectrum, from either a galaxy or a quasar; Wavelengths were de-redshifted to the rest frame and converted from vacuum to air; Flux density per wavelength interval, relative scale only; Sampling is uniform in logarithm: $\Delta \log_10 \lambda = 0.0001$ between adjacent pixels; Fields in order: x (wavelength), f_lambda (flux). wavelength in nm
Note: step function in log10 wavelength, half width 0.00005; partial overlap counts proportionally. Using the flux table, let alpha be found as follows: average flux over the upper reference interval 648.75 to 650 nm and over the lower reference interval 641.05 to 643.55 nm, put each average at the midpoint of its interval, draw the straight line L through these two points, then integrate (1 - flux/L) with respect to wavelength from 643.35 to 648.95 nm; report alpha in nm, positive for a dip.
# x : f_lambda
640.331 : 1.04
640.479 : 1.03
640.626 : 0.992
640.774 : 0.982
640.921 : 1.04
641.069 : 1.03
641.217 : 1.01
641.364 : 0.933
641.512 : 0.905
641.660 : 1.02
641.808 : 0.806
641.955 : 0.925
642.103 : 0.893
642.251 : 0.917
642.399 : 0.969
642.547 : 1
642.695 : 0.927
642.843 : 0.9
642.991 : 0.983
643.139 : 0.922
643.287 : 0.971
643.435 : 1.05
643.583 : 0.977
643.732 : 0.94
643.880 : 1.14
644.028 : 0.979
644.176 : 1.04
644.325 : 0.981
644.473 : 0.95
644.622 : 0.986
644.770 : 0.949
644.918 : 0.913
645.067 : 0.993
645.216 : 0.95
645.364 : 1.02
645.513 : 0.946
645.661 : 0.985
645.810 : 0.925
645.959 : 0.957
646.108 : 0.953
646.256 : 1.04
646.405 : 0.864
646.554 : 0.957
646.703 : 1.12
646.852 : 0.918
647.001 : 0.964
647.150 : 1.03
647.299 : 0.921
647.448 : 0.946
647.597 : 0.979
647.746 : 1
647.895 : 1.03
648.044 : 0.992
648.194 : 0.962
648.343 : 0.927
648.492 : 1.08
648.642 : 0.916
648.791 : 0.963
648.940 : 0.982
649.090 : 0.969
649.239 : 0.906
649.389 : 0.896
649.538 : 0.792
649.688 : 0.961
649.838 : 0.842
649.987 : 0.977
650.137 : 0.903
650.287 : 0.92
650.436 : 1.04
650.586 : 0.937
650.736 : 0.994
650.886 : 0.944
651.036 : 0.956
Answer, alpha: -0.29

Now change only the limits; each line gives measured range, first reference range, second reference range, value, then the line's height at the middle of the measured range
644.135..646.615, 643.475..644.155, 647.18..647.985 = 0.09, 1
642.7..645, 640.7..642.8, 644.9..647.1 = -0.04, 0.961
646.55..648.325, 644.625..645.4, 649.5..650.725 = -0.07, 0.948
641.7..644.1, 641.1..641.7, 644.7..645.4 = 0.02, 0.966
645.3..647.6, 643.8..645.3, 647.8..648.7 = 0.04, 0.987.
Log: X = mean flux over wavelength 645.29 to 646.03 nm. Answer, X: 0.967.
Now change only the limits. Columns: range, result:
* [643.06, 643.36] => 0.948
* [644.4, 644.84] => 0.962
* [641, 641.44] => 0.99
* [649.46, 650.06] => 0.893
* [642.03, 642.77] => 0.941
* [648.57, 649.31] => 0.948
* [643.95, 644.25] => 1.01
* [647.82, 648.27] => 0.994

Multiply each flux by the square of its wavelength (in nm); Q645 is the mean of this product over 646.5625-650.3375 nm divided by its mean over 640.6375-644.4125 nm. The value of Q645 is 1.00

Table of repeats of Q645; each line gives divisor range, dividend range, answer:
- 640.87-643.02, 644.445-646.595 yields 1.02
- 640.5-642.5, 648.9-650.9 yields 1.00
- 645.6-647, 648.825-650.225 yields 0.96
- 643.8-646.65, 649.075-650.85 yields 0.96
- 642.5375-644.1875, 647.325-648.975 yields 1.01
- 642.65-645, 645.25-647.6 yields 1.00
